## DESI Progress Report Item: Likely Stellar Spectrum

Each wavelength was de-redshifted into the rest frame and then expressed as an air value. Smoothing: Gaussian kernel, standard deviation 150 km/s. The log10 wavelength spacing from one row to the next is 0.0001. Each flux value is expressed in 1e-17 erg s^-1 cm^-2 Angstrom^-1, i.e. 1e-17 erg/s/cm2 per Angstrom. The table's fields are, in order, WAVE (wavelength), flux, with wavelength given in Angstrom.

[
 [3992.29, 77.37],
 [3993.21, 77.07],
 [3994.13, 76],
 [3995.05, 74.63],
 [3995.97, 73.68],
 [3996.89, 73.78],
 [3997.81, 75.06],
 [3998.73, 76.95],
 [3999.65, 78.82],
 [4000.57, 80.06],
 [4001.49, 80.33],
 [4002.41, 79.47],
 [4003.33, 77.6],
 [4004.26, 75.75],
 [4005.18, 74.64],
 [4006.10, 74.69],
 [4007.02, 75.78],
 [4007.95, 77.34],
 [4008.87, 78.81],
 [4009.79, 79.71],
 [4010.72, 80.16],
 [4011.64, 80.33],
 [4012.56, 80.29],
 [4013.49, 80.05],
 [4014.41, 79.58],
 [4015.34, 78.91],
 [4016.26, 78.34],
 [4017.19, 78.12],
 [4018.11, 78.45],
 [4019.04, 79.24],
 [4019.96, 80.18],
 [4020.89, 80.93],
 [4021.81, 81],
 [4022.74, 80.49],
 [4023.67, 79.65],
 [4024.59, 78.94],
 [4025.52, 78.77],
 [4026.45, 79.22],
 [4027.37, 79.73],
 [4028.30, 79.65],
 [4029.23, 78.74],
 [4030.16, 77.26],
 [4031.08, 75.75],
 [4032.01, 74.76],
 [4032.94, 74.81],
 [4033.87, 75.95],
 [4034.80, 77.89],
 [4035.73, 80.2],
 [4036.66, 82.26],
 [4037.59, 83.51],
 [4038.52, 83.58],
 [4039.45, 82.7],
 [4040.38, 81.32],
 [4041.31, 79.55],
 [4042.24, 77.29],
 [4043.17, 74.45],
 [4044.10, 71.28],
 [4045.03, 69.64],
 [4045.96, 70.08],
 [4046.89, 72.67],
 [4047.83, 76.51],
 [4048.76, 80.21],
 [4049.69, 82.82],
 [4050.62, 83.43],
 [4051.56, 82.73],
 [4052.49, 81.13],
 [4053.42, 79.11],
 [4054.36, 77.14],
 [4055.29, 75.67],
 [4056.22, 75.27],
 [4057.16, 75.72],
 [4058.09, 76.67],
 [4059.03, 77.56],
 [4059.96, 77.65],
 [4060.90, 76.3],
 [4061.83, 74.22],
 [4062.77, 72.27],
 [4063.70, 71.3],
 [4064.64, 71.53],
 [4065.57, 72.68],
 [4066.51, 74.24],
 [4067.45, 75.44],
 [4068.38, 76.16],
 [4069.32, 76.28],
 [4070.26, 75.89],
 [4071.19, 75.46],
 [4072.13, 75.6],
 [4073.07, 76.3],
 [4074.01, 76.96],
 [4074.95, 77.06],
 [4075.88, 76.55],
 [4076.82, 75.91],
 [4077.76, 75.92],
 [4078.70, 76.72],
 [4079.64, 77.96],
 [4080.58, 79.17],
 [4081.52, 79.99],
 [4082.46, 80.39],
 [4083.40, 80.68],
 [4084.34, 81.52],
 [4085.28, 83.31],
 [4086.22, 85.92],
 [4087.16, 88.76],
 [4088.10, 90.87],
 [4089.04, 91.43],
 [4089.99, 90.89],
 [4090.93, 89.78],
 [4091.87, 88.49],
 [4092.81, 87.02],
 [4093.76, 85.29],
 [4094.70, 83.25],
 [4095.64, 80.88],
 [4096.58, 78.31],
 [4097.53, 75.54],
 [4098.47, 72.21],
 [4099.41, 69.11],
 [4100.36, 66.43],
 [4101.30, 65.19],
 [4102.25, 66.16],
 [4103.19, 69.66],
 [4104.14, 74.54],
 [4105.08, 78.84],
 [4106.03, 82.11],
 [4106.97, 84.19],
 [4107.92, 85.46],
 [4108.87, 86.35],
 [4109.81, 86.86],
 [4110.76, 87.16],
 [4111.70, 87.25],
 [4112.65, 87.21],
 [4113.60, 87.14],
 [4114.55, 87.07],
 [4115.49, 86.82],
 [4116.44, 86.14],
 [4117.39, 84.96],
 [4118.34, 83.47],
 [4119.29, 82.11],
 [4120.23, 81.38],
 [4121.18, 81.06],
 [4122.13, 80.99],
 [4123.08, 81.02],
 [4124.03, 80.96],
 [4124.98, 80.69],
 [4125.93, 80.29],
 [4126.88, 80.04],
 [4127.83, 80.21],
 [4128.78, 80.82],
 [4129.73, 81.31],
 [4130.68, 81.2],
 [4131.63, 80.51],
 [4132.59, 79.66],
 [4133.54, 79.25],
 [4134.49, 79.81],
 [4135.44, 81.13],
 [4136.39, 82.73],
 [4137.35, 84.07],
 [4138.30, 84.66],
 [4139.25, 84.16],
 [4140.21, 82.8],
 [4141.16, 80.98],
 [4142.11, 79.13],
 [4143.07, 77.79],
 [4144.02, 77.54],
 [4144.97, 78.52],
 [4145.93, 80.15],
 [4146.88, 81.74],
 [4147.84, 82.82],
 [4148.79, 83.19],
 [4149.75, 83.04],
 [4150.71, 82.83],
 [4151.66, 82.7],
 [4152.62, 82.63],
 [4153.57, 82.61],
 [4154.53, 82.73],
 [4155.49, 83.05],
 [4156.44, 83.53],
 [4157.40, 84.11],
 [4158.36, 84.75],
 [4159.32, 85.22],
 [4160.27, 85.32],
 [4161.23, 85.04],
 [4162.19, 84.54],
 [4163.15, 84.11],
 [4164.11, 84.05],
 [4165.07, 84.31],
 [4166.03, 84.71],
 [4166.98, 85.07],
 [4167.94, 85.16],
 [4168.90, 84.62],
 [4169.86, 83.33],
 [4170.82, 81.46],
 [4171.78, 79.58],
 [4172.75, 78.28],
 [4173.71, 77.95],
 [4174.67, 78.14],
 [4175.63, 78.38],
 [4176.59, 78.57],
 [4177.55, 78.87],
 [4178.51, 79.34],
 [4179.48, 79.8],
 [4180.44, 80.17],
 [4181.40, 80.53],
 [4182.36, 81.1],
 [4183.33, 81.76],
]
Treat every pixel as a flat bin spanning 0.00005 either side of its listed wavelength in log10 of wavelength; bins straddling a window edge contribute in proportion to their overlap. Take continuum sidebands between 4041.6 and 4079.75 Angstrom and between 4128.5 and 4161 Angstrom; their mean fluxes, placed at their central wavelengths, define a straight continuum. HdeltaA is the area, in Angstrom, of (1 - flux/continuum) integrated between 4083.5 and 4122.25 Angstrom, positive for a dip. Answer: -1.6 Angstrom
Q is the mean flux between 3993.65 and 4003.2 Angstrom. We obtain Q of 77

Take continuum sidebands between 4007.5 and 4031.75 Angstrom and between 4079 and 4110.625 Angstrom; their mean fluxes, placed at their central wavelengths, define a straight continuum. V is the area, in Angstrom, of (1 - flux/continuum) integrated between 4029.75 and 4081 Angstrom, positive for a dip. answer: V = 2.0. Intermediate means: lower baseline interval 79.2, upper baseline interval 80.8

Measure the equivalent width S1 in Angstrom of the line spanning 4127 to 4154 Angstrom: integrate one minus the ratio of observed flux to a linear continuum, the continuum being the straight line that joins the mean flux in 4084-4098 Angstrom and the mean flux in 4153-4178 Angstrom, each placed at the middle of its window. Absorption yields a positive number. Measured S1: 0.7 Angstrom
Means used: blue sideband 85.4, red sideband 82.6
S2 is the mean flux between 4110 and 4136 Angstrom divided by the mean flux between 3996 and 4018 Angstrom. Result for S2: 1.06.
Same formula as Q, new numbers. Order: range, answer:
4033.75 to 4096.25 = 79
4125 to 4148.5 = 80.9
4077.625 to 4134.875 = 81.5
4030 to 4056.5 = 77.9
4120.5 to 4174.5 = 82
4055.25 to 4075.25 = 75.2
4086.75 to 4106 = 79.6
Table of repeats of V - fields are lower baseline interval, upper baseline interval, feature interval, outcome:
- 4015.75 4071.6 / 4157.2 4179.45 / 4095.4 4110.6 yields 0.6 Angstrom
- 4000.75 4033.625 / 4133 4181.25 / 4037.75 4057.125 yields 0.3 Angstrom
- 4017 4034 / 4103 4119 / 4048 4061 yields 0.3 Angstrom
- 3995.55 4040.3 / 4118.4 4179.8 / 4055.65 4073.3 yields 1.0 Angstrom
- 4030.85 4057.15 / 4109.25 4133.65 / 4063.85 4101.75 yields 0.7 Angstrom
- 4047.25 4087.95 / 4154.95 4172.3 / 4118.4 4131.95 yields 0.1 Angstrom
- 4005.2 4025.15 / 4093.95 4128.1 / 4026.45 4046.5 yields 0.4 Angstrom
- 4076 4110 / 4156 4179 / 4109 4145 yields -0.5 Angstrom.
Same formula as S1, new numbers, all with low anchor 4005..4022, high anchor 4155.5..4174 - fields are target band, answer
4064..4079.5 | 1.0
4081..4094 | -0.8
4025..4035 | 0.2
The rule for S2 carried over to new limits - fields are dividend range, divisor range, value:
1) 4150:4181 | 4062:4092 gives 1.04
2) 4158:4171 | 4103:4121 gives 1.01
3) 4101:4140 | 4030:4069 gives 1.06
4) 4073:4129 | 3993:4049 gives 1.04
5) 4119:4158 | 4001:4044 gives 1.03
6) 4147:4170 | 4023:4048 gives 1.08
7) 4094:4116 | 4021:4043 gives 1.00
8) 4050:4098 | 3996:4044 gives 1.01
